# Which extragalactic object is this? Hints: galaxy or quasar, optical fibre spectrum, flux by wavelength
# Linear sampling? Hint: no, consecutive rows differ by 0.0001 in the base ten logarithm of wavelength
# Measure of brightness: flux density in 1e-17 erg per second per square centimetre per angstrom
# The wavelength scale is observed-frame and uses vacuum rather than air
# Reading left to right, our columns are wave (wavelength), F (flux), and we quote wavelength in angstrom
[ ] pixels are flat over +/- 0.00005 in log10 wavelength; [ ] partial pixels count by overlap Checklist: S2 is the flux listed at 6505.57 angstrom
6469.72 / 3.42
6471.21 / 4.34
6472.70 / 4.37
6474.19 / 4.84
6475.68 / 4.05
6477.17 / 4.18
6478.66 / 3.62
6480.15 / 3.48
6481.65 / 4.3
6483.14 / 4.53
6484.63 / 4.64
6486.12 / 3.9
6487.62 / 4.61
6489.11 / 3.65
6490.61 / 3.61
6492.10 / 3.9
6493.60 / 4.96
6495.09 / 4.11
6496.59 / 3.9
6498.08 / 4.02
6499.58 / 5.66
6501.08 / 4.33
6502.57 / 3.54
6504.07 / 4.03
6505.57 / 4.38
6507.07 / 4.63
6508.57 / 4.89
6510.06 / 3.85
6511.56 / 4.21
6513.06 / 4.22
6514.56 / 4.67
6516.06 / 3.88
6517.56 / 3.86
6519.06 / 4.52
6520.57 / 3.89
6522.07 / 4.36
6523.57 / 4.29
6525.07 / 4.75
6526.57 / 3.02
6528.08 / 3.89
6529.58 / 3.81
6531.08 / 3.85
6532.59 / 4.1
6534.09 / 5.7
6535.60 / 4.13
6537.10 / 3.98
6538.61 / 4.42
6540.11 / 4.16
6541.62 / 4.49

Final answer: 4.38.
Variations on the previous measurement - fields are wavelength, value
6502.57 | 3.54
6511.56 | 4.21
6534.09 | 5.7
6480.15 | 3.48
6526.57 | 3.02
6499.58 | 5.66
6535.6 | 4.13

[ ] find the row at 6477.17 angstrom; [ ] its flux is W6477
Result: 4.18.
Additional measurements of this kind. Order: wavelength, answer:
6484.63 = 4.64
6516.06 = 3.88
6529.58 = 3.81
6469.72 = 3.42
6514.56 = 4.67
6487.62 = 4.61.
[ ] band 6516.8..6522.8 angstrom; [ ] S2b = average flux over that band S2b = 4.15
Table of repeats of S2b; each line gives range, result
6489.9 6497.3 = 4.1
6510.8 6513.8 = 4.21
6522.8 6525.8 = 4.52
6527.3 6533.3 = 3.9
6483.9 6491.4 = 4.08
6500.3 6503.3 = 3.96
